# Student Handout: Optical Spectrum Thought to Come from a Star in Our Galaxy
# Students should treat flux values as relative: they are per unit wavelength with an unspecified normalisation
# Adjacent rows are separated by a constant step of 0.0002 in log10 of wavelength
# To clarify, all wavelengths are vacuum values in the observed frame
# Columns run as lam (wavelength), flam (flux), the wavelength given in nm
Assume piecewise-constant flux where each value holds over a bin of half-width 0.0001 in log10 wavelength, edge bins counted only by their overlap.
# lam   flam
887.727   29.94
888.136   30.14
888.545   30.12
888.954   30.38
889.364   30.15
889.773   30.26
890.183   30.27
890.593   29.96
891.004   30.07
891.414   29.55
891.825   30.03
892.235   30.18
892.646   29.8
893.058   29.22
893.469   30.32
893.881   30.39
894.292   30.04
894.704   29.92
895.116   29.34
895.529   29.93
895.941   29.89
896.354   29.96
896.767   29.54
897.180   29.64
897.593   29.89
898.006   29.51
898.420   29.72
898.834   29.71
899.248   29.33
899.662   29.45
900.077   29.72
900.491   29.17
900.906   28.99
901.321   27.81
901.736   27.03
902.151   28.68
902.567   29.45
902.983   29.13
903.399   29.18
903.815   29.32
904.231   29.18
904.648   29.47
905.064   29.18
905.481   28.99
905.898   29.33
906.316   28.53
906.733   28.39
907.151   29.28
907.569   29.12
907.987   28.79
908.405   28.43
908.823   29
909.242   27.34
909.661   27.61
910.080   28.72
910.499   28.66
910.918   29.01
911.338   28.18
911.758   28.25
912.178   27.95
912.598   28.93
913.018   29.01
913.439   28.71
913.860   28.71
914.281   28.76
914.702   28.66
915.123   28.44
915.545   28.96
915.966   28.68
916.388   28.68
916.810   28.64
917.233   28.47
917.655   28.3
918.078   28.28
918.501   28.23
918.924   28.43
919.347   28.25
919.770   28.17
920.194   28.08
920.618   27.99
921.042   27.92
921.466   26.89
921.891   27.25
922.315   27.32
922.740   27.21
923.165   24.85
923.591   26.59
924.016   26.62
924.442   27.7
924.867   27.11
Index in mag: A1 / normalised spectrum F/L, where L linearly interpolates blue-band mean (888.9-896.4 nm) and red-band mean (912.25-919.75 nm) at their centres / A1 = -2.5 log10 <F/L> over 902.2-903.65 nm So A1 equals 0.01 mag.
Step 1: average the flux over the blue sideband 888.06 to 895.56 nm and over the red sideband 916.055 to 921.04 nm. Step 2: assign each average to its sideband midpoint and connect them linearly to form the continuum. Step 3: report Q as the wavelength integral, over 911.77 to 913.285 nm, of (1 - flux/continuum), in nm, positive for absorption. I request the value 0.01 nm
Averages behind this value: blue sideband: 30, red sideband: 28.3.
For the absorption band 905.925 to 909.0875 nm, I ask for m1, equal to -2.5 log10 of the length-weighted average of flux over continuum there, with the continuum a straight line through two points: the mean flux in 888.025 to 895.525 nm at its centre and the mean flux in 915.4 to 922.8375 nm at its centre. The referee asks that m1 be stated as 0.00 mag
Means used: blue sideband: 30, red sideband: 28.1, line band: 28.8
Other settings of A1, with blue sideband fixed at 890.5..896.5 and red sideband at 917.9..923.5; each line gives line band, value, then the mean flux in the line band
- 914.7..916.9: -0.03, 28.7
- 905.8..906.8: 0.00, 28.7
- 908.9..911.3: 0.01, 28.3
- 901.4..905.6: 0.00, 28.9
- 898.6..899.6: 0.00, 29.5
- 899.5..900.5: -0.01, 29.5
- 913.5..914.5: -0.02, 28.7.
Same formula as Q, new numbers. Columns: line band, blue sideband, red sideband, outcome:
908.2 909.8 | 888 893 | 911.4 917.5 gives 0.046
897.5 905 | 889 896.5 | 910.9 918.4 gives 0.072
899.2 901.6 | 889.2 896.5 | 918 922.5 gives 0.032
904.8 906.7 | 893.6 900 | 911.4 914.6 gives 0.010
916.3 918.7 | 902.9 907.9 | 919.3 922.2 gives -0.033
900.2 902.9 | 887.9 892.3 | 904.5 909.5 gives 0.058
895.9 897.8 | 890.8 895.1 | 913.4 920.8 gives -0.005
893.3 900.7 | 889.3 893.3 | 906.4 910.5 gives -0.068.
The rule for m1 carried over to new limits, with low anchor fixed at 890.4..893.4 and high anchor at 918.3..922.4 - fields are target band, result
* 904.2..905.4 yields -0.01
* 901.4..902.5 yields 0.04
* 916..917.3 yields -0.02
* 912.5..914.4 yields -0.02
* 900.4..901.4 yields 0.02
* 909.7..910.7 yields 0.00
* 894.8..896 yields 0.00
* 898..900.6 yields -0.01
